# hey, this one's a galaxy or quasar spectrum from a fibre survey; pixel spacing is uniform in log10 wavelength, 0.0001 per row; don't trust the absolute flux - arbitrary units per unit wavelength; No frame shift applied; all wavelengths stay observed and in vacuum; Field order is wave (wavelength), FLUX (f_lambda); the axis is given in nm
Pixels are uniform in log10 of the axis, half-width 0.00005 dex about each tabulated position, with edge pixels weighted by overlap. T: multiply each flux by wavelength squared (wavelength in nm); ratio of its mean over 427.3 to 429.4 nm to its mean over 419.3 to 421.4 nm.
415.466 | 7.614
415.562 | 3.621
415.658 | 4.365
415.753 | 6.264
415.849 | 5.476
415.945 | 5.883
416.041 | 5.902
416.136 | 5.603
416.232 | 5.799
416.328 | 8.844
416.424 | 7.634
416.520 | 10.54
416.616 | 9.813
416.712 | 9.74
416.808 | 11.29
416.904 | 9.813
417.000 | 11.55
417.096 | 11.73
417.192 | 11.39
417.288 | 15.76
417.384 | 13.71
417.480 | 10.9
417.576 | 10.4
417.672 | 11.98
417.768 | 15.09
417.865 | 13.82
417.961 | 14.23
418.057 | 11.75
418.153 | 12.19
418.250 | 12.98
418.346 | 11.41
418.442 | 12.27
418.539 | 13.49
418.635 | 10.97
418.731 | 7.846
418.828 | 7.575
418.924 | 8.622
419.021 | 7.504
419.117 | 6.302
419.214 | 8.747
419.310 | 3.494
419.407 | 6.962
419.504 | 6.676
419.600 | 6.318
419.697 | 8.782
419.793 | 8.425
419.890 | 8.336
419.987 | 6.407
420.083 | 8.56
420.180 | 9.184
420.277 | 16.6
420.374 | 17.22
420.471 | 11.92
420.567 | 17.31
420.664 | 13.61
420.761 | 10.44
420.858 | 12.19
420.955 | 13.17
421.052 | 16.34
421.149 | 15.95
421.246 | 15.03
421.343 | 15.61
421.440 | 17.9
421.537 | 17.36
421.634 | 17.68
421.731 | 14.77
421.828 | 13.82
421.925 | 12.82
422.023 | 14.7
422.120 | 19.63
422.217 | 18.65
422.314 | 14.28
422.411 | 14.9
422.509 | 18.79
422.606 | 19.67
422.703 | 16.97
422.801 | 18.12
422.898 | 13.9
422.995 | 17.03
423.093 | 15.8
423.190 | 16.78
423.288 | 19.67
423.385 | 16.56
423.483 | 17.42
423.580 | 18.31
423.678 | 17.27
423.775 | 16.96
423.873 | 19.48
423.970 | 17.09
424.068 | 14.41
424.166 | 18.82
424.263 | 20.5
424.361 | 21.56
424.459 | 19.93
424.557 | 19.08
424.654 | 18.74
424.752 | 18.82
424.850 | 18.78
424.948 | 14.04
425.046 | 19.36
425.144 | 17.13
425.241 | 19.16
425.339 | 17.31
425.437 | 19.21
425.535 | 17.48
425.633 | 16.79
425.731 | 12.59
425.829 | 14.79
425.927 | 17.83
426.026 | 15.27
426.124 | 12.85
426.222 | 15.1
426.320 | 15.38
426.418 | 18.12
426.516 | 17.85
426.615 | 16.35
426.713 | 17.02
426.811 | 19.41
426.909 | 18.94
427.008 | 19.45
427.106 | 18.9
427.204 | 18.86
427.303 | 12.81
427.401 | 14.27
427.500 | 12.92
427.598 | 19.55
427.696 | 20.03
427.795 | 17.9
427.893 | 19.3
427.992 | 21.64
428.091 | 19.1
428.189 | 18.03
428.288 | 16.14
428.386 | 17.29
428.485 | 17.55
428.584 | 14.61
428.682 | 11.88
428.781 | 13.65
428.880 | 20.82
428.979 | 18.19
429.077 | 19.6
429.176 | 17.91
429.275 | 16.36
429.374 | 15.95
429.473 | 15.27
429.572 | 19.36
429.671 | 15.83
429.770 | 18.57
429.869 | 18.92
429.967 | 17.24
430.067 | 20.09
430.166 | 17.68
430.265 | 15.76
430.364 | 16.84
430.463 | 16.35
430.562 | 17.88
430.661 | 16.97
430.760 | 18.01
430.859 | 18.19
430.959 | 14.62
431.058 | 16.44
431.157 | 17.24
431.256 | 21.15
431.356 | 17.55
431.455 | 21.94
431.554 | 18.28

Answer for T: 1.6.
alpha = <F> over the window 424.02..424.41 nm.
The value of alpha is 18.8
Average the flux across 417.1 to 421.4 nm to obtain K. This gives 11.3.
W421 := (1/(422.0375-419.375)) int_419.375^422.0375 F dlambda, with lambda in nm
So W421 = 12.7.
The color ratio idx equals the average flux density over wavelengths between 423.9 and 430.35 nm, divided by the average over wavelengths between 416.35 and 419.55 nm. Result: 1.7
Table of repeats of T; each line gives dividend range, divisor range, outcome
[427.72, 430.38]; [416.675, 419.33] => 1.67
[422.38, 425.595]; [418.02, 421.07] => 1.76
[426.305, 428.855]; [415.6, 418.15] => 1.81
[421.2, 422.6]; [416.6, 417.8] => 1.41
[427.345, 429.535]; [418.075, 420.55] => 1.85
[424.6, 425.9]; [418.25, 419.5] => 2.01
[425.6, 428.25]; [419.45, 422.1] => 1.36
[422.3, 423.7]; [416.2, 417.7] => 1.64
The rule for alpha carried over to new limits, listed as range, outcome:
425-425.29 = 18.6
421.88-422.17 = 15.7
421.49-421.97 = 15.3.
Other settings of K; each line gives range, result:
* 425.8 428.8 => 16.9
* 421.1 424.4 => 17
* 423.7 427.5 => 17.3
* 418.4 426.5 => 14.7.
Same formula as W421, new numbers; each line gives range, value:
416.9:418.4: 12.5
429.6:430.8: 17.5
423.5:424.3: 17.8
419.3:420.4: 8.93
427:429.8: 17.3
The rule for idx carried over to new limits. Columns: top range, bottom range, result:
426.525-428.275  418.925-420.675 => 1.89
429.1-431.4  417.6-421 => 1.64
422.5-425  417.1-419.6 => 1.69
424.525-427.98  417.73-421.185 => 1.58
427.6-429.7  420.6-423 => 1.11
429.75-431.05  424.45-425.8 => 0.99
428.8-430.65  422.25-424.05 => 1.03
